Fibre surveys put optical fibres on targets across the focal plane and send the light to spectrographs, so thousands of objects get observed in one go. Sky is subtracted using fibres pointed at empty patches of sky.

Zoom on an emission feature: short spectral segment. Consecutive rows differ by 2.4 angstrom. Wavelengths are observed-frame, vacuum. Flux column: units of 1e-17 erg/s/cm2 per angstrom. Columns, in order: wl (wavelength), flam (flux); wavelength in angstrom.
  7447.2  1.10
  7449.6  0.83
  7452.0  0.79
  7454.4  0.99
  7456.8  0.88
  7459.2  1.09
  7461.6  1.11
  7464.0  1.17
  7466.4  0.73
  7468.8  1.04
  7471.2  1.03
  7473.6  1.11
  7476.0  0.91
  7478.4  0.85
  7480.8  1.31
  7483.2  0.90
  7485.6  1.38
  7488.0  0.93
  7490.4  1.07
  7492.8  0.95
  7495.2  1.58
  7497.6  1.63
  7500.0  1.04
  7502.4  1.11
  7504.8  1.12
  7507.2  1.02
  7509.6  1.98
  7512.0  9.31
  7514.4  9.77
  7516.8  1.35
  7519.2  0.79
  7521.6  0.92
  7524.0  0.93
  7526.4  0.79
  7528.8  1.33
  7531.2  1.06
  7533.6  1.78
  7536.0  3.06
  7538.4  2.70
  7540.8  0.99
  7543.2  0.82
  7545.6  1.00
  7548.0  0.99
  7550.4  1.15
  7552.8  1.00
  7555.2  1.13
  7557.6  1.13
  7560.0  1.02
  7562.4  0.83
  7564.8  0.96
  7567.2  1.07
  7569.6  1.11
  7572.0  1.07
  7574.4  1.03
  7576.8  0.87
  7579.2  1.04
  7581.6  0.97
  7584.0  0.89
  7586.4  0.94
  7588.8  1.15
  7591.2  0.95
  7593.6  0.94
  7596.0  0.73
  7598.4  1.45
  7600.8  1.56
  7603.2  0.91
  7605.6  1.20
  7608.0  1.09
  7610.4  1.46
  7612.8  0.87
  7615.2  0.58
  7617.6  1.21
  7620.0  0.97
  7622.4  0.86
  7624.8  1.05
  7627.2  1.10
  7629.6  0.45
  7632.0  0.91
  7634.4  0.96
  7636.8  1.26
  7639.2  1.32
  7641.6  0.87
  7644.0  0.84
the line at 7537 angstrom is [N II]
